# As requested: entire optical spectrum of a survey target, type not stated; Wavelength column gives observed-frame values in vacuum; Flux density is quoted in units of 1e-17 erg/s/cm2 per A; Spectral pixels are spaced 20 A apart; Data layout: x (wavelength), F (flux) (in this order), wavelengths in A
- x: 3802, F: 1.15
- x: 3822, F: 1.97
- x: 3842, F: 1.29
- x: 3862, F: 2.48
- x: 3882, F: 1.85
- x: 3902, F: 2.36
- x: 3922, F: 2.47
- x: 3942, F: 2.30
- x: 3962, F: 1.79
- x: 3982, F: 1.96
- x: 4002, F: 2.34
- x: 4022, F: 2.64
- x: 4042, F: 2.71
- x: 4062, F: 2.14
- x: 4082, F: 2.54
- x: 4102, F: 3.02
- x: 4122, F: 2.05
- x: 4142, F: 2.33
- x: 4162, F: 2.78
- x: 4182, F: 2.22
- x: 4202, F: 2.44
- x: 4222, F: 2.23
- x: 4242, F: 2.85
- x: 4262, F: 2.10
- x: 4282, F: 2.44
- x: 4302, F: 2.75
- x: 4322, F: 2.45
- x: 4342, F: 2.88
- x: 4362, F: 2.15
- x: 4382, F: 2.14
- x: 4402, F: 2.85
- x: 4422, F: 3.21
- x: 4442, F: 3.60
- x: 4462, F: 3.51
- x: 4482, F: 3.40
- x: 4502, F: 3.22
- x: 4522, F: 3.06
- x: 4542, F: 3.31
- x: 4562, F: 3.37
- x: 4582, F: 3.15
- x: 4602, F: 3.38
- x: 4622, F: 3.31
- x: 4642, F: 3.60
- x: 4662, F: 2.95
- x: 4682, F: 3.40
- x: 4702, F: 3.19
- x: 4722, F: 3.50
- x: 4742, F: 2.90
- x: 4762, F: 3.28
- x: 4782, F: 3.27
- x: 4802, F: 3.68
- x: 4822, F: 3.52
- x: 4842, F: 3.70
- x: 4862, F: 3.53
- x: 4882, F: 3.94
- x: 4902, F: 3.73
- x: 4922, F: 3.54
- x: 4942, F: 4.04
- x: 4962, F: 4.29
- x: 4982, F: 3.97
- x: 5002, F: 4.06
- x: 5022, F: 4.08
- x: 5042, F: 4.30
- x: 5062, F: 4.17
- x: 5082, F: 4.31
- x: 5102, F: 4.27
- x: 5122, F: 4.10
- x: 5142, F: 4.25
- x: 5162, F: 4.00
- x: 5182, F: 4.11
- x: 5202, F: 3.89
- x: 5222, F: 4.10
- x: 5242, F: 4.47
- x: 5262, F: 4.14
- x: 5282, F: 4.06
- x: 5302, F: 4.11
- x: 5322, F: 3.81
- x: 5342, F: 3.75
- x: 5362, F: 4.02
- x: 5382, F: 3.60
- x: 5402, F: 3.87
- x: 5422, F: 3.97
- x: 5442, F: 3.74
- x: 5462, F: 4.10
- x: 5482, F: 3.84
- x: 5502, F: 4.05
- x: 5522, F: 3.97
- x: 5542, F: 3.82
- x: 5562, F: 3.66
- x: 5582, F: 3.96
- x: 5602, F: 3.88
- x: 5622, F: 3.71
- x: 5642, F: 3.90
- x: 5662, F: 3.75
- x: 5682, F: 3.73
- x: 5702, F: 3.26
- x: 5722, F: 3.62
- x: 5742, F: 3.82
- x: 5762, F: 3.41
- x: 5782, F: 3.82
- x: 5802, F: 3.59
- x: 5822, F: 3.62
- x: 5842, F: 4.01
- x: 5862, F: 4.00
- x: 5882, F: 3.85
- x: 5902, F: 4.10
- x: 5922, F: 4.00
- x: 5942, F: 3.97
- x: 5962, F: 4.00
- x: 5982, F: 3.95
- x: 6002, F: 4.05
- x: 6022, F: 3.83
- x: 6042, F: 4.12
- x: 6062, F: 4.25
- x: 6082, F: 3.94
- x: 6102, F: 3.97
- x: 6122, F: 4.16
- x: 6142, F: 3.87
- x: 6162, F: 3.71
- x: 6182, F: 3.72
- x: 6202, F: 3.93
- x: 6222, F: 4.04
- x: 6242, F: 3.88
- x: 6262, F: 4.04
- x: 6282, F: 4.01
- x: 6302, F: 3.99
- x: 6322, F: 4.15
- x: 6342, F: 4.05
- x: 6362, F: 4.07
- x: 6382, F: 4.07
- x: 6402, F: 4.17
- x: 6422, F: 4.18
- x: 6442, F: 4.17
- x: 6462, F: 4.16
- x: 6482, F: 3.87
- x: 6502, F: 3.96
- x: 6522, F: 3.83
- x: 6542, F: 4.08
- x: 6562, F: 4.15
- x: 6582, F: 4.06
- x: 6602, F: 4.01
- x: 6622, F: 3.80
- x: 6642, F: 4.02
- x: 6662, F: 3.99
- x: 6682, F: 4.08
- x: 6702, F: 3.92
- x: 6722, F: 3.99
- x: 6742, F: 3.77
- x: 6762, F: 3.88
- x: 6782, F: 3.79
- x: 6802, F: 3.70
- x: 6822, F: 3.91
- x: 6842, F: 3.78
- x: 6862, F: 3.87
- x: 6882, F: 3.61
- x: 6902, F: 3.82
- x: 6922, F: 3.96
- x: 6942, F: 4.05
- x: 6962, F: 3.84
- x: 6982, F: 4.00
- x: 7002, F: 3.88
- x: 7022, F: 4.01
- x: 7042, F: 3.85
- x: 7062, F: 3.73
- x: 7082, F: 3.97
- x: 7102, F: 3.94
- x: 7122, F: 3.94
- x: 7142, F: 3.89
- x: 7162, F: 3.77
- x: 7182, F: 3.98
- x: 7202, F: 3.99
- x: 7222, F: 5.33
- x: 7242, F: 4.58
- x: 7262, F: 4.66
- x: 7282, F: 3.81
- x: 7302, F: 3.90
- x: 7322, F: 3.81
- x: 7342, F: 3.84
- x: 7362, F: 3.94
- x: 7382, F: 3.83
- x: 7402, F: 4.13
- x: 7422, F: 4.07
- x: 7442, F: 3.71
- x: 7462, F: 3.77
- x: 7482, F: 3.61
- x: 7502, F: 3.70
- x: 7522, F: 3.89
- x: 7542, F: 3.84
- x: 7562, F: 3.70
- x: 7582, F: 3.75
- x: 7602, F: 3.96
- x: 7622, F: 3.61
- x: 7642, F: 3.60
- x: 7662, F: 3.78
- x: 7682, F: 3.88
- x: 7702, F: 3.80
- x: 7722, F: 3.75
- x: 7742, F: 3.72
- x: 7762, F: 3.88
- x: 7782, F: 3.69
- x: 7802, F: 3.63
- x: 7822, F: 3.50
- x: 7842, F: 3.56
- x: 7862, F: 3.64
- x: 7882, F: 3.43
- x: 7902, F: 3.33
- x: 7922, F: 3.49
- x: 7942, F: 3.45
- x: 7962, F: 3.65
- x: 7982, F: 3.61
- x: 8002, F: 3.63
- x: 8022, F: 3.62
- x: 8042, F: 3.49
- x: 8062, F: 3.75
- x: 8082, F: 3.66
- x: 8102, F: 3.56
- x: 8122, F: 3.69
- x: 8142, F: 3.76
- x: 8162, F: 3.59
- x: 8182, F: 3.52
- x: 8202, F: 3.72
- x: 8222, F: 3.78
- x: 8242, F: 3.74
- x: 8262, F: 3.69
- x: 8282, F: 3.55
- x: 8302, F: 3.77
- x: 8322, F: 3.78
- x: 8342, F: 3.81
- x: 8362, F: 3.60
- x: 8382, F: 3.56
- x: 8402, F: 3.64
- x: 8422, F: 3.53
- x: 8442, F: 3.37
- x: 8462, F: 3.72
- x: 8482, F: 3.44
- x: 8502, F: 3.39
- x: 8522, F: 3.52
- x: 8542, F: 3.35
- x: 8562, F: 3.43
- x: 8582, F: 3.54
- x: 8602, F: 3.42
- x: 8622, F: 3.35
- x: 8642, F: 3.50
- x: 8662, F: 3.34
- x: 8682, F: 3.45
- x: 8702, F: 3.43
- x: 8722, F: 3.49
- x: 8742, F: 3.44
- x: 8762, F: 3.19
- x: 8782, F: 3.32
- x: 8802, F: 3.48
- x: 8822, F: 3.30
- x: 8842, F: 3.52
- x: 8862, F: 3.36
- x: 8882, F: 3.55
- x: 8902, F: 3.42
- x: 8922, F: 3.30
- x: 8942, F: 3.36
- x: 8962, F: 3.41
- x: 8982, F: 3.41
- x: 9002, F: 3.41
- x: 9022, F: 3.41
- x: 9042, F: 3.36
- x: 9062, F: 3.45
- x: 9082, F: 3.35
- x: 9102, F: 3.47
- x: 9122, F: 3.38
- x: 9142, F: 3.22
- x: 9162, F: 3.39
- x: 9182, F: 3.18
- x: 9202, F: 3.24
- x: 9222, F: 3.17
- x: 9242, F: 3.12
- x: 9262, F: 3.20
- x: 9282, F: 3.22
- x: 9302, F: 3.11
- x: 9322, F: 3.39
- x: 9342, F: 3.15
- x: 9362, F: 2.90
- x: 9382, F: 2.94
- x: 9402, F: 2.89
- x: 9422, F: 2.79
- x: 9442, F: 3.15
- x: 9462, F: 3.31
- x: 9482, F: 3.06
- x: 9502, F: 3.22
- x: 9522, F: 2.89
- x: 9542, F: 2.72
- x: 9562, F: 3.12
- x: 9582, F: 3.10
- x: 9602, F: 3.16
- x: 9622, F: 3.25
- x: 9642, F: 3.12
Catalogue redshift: 0.10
